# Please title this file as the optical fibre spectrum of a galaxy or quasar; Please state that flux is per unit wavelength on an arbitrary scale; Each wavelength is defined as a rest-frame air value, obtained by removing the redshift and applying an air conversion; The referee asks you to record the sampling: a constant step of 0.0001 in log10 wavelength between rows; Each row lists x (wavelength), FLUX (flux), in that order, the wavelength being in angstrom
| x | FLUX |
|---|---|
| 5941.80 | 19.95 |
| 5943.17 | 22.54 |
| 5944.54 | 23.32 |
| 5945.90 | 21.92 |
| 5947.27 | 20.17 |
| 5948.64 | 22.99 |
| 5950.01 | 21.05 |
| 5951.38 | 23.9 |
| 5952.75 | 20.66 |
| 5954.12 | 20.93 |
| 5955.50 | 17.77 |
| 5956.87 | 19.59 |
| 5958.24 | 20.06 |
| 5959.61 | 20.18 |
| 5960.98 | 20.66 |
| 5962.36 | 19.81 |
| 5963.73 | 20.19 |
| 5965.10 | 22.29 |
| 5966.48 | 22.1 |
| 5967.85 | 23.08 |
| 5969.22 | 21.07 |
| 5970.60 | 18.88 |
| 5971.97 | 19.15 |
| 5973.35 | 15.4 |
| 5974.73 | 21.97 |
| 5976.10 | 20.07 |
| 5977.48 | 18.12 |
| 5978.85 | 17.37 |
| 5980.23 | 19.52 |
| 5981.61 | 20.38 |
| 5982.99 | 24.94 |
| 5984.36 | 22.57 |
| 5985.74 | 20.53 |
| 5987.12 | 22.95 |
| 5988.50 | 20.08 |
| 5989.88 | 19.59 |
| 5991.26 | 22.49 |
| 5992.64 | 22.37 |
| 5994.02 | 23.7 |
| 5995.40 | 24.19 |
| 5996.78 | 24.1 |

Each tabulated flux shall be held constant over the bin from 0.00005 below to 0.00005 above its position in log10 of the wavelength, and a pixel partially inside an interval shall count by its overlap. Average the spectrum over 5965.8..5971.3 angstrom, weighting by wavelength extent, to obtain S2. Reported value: 21.3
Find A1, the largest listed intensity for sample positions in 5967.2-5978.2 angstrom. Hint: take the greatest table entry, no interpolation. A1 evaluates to 23.08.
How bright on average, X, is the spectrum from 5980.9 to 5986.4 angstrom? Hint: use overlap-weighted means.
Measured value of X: 22.1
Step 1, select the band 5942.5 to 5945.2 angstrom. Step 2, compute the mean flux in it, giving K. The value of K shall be 22.9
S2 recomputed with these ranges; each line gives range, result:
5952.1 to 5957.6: 19.7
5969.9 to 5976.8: 19.1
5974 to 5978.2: 20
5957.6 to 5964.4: 20.2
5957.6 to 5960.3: 20.2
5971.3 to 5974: 17.3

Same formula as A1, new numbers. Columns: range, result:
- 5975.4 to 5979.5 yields 20.07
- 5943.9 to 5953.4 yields 23.9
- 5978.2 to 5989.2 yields 24.94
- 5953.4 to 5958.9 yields 20.93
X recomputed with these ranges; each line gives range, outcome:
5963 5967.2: 21.5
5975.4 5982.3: 19.1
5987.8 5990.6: 19.9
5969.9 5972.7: 18.9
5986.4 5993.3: 21.5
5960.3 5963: 20.2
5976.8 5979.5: 17.8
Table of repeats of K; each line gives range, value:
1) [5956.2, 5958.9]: 19.8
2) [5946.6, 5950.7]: 21.4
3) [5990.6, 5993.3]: 22.4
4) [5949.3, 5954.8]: 21.6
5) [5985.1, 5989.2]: 21.2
